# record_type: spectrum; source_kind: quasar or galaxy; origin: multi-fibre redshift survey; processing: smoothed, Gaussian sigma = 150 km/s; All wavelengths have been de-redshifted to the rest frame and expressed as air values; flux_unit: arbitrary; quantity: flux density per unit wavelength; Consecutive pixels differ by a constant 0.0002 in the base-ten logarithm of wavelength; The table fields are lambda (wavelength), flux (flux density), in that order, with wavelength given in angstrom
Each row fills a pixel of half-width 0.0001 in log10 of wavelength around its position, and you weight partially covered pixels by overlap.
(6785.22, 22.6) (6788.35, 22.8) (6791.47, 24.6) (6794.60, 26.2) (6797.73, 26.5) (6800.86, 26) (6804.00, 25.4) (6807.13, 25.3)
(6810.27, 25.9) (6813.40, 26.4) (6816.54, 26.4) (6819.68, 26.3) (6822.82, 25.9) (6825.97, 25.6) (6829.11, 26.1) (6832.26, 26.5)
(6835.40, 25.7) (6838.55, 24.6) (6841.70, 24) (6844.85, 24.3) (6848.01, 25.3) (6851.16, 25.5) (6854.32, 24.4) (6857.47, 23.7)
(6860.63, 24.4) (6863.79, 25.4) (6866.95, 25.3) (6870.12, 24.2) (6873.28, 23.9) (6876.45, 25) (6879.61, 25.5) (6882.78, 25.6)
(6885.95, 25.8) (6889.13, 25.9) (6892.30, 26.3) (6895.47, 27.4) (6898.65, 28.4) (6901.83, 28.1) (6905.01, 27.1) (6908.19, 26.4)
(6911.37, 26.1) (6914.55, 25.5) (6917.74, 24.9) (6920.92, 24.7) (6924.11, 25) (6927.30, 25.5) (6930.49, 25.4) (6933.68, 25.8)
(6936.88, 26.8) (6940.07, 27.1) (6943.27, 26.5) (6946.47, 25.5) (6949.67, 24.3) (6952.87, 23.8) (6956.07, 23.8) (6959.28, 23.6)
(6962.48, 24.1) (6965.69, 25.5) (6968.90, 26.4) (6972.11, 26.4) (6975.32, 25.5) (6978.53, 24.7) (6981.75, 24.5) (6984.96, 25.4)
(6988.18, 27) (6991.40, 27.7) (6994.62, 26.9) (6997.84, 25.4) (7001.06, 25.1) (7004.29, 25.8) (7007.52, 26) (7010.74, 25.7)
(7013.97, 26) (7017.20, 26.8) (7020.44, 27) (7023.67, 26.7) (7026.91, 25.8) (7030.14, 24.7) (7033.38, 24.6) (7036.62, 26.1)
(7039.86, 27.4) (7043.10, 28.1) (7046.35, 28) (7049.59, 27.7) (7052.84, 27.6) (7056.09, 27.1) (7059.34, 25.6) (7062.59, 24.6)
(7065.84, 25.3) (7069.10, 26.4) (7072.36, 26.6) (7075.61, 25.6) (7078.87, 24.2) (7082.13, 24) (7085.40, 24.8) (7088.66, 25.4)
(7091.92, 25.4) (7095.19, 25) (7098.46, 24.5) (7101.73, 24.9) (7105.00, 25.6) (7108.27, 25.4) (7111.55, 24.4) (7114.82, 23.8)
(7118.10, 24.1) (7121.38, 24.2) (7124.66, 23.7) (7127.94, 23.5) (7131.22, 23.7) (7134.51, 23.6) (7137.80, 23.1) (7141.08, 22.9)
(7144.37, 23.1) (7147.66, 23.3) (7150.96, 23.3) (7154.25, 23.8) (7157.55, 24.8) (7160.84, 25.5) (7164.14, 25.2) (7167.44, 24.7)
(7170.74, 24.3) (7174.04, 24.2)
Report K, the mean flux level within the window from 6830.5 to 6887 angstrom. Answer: 24.9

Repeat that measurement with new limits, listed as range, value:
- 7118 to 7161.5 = 23.7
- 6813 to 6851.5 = 25.6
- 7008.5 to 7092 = 26.1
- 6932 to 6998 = 25.6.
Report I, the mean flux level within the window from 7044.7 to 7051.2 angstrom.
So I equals 27.9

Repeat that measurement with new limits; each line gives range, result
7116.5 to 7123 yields 24.1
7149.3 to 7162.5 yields 24.3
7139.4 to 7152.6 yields 23.2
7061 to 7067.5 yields 25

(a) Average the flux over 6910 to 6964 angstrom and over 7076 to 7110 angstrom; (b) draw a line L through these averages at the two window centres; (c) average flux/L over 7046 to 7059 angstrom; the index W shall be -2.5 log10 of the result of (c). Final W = -0.098 mag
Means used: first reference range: 25.2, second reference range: 24.9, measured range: 27.4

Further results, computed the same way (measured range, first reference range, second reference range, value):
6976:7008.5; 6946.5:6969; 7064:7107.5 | -0.05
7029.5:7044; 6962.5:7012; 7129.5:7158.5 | -0.05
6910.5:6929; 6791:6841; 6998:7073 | 0.03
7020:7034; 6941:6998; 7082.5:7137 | -0.03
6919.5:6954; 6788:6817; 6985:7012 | 0.02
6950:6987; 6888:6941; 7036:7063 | 0.07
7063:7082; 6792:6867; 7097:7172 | -0.04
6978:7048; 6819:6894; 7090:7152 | -0.07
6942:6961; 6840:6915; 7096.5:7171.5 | 0.03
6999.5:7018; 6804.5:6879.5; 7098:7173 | -0.05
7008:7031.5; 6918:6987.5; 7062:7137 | -0.05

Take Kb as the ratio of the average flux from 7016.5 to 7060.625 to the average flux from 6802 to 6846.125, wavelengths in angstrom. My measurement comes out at 1.04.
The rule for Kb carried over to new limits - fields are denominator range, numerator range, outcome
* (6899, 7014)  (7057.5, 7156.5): 0.95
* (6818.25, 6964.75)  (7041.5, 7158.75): 0.98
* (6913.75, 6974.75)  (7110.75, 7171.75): 0.95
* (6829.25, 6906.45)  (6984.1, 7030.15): 1.03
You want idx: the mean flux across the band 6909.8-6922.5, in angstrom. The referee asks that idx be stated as 25.3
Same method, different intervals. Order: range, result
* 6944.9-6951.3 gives 24.9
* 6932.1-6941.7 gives 26.6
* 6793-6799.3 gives 26.3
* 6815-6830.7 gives 26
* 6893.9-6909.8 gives 27.5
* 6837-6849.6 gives 24.5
